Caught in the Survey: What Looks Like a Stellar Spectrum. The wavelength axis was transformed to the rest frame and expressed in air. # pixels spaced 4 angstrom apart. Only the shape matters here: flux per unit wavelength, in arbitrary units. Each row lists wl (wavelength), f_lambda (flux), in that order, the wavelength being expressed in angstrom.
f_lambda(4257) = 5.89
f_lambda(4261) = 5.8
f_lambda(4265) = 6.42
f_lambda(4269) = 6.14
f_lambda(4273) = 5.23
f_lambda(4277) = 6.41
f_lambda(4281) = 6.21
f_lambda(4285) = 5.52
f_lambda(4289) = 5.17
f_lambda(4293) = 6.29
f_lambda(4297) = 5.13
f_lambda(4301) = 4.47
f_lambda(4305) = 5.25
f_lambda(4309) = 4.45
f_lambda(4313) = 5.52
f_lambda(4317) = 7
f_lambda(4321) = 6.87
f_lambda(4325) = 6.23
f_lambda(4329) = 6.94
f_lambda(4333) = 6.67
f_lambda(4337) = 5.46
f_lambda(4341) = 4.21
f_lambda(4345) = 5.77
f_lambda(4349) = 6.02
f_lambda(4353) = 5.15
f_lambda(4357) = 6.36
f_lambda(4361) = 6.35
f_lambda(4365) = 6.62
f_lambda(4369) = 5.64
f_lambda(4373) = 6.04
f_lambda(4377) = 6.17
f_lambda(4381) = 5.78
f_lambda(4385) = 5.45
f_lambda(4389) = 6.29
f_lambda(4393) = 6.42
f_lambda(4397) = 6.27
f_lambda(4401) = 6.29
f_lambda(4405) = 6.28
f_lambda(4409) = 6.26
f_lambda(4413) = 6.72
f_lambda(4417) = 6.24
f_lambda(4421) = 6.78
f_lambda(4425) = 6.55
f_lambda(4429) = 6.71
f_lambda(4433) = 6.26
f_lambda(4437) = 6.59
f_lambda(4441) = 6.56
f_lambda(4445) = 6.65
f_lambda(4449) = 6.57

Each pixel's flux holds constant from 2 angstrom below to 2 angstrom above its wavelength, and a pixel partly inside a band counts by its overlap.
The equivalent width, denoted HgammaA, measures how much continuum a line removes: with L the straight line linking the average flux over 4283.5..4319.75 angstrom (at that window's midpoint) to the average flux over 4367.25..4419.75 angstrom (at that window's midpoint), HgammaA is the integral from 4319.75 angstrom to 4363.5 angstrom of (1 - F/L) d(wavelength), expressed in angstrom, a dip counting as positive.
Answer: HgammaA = -1.8 angstrom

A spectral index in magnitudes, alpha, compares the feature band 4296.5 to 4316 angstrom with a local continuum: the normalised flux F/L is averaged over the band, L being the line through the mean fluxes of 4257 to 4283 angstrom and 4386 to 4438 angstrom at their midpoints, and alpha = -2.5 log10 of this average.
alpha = 0.21 mag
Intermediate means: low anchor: 6.02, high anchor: 6.41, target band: 5.06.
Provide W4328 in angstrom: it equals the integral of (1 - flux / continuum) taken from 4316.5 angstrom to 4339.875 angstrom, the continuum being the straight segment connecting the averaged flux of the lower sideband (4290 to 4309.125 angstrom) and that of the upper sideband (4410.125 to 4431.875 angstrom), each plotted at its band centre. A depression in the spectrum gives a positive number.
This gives -3.84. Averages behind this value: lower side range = 5.19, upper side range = 6.57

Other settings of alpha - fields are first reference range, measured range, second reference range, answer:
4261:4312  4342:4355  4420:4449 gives 0.085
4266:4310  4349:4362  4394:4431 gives 0.018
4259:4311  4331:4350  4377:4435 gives 0.057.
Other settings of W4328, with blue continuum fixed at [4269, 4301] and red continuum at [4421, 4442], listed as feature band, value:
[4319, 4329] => -1.24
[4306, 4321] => 0.12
